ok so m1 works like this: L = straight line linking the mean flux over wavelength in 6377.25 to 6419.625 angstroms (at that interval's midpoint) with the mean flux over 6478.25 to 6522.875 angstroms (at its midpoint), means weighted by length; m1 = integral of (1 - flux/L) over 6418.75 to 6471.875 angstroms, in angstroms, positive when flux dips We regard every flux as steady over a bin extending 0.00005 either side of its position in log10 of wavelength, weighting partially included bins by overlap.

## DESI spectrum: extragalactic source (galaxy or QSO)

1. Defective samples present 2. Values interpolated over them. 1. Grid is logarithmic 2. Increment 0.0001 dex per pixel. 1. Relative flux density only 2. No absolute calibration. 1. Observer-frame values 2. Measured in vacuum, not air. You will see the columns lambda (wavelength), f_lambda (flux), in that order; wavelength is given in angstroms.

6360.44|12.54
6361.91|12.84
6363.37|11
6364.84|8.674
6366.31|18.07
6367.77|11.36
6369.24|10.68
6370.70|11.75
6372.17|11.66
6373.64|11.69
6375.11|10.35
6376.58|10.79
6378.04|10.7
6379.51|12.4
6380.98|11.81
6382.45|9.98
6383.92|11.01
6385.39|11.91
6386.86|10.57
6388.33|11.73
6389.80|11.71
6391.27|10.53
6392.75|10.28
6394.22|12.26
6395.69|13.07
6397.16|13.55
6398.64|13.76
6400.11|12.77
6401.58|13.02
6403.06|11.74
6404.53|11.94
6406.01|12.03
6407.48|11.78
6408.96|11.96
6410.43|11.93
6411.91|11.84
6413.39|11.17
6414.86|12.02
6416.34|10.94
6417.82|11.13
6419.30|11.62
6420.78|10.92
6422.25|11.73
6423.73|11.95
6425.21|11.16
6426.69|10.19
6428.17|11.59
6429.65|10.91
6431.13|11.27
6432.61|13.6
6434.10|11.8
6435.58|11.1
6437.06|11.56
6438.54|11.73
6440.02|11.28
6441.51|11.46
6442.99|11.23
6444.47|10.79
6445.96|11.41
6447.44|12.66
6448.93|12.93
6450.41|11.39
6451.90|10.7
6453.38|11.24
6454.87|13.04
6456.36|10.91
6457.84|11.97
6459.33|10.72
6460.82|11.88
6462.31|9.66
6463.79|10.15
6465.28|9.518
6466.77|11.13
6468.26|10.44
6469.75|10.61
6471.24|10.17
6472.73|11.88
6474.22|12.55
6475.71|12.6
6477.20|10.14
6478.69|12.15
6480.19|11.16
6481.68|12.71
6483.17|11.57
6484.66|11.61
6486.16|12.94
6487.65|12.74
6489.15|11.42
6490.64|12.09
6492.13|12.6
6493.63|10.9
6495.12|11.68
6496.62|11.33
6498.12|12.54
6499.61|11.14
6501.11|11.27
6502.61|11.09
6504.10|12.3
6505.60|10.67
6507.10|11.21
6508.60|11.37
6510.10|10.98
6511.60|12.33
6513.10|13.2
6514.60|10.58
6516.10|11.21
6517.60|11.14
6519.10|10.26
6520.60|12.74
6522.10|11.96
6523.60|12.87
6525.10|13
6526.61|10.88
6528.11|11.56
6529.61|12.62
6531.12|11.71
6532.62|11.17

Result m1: 2.0 angstroms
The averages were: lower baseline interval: 11.8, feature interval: 11.3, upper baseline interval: 11.7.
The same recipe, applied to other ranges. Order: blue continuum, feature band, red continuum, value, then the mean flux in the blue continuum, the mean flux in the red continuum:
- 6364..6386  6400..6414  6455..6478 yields -0.80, 11.5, 11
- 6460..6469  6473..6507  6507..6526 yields -2.08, 10.5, 11.8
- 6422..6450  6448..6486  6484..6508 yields 1.01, 11.6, 11.7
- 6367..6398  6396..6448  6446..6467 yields -1.87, 11.4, 11.3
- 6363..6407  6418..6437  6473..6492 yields 0.62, 11.8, 12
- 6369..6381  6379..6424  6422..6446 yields -1.57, 11.3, 11.4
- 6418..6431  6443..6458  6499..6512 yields -0.51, 11.3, 11.3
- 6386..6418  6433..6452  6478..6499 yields 0.51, 11.9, 12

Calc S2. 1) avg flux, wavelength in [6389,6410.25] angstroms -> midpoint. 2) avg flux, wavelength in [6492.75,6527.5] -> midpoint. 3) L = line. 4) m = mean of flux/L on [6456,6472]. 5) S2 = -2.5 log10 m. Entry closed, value 0.11 mag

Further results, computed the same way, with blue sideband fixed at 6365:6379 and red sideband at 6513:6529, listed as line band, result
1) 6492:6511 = 0.03 mag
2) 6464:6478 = 0.07 mag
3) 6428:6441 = 0.01 mag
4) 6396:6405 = -0.10 mag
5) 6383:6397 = 0.02 mag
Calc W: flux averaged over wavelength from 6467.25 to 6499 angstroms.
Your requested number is 11.7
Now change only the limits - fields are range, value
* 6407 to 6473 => 11.4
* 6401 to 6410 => 12.1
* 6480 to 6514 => 11.8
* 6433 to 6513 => 11.5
